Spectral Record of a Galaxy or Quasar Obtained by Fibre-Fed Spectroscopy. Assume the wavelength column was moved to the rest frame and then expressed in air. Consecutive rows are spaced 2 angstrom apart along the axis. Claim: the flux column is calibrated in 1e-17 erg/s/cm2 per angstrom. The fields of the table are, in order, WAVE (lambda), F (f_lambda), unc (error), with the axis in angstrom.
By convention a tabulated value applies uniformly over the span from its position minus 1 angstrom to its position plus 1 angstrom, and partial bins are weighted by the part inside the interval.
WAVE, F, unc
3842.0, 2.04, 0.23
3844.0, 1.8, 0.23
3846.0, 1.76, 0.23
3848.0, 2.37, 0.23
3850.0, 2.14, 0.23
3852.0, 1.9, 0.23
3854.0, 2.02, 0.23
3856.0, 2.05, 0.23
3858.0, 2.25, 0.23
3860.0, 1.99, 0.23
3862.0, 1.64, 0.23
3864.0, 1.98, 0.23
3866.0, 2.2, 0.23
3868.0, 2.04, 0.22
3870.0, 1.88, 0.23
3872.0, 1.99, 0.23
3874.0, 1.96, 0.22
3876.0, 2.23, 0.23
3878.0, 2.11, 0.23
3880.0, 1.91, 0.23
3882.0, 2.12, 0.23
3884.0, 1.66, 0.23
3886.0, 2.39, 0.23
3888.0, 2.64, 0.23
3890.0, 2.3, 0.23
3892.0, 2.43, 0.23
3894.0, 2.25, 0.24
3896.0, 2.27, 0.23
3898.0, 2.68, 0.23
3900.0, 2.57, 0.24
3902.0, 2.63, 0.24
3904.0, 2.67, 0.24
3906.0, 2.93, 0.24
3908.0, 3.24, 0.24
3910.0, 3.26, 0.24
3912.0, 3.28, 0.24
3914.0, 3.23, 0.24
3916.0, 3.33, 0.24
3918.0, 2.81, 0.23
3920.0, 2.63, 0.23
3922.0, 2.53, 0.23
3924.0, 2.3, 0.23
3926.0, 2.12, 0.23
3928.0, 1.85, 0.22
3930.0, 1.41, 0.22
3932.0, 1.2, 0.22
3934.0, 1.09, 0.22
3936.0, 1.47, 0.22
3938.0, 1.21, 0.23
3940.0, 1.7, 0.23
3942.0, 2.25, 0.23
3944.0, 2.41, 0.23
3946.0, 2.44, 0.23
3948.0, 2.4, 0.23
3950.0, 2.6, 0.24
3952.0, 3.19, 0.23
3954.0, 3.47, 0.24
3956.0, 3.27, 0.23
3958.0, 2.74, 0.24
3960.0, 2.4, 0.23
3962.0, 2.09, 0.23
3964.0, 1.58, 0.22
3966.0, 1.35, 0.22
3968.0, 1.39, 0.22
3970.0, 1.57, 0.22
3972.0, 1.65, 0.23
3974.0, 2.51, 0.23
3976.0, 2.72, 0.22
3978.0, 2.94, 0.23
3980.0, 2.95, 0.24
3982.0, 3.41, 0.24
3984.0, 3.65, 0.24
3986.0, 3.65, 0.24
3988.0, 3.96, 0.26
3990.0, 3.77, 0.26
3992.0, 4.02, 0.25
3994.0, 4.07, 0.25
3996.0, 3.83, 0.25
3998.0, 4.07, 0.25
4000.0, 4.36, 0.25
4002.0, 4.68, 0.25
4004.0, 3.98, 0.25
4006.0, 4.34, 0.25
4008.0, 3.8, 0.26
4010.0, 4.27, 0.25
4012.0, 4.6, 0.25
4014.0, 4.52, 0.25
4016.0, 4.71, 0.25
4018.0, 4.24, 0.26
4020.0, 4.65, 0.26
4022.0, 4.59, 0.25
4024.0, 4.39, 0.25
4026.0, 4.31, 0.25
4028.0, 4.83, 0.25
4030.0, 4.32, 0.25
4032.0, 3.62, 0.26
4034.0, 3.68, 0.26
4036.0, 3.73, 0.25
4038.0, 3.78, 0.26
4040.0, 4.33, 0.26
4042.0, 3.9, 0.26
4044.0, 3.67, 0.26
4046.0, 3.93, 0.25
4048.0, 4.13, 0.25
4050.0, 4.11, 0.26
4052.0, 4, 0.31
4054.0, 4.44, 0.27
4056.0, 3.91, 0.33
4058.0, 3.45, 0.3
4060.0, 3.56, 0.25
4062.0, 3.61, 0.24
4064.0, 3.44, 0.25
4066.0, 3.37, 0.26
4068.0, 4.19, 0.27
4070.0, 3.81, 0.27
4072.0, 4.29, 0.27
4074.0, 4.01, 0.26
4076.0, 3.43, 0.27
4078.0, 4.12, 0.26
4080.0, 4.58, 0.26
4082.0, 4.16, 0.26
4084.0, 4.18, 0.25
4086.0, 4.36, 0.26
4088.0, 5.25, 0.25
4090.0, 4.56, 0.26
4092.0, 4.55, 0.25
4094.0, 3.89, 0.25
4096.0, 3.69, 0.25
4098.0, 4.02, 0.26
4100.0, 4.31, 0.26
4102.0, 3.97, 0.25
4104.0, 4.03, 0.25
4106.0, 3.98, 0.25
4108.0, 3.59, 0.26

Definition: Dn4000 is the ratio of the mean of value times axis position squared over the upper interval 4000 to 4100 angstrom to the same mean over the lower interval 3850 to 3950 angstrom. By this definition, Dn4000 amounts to 1.98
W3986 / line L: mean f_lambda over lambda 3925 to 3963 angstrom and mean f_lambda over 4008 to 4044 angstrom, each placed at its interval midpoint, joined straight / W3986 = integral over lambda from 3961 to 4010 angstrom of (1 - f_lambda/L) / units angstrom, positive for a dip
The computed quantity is 1.3 angstrom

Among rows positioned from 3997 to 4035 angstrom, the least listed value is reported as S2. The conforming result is 3.62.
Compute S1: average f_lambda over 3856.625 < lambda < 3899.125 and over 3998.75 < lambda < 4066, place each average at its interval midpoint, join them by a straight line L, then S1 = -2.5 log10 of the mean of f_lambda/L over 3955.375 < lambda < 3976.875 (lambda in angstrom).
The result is 0.48 mag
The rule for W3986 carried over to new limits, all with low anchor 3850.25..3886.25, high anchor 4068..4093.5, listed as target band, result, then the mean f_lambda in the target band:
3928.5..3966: 9.6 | 2.14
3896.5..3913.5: -3.5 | 2.9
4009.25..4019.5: -2.7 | 4.48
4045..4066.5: 0.9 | 3.82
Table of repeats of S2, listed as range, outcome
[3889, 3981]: 1.09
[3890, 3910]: 2.25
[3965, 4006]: 1.35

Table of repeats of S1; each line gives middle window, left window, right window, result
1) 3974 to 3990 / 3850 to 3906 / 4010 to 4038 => 0.124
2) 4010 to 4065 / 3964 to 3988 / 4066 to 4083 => -0.189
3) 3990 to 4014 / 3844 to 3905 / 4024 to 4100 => -0.211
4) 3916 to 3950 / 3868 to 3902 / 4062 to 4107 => 0.284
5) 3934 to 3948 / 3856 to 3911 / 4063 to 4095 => 0.446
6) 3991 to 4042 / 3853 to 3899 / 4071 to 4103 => -0.201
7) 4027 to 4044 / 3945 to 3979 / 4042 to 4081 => -0.148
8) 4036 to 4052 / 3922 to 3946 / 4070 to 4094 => -0.093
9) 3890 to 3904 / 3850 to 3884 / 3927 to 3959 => -0.192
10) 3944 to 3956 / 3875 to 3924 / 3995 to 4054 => 0.148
